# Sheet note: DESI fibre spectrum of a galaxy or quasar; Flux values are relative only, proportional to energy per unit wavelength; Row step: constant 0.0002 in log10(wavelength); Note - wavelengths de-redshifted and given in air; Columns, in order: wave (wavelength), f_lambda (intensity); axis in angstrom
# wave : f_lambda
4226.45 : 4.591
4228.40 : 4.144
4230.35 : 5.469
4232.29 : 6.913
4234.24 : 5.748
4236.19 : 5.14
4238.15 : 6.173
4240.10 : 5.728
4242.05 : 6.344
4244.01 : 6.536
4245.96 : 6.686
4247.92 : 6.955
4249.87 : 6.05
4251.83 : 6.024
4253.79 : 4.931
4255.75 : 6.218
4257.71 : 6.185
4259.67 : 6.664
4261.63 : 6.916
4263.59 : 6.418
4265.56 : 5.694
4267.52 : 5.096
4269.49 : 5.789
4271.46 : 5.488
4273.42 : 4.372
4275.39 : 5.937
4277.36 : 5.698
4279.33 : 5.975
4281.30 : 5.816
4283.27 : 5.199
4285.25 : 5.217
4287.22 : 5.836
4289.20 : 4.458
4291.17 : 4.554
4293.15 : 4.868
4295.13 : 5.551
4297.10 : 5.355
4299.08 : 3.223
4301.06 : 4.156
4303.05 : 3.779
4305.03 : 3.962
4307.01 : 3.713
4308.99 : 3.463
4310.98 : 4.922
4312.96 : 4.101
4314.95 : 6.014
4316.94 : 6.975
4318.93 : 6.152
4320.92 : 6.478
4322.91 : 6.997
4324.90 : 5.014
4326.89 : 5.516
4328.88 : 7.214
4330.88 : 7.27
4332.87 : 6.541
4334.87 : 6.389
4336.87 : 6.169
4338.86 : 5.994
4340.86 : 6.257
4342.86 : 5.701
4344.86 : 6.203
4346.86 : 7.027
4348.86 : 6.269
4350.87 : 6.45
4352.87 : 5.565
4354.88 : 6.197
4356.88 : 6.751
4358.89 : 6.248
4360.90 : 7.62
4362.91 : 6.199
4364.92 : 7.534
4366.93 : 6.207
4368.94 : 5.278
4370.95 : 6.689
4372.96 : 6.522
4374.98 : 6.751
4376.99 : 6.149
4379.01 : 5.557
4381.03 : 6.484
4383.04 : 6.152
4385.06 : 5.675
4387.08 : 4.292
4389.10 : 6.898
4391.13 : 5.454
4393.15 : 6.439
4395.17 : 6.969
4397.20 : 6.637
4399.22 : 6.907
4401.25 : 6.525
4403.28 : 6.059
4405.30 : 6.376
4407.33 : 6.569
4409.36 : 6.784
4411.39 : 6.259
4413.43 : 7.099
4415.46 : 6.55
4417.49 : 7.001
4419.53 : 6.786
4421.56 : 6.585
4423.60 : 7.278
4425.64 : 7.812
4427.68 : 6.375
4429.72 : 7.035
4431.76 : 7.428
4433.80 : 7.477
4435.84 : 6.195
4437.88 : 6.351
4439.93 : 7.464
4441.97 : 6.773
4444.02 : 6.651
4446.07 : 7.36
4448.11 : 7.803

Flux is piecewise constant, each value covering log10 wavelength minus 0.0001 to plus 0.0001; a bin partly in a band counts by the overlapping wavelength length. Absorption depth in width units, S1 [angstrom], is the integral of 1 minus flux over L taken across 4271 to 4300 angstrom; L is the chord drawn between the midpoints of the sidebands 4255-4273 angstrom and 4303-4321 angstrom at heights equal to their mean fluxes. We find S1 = 1.91 angstrom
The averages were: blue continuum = 6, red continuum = 4.94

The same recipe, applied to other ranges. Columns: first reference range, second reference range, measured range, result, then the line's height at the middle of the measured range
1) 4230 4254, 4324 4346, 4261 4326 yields 9.8 angstrom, 6.17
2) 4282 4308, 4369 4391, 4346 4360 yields -1.9 angstrom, 5.6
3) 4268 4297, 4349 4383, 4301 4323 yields 2.7 angstrom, 5.7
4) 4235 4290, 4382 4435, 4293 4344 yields 5.6 angstrom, 6.13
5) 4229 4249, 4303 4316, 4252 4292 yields -2.6 angstrom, 5.29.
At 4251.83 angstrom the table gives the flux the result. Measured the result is 6.024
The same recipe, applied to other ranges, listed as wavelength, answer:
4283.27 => 5.199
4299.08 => 3.223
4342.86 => 5.701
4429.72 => 7.035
